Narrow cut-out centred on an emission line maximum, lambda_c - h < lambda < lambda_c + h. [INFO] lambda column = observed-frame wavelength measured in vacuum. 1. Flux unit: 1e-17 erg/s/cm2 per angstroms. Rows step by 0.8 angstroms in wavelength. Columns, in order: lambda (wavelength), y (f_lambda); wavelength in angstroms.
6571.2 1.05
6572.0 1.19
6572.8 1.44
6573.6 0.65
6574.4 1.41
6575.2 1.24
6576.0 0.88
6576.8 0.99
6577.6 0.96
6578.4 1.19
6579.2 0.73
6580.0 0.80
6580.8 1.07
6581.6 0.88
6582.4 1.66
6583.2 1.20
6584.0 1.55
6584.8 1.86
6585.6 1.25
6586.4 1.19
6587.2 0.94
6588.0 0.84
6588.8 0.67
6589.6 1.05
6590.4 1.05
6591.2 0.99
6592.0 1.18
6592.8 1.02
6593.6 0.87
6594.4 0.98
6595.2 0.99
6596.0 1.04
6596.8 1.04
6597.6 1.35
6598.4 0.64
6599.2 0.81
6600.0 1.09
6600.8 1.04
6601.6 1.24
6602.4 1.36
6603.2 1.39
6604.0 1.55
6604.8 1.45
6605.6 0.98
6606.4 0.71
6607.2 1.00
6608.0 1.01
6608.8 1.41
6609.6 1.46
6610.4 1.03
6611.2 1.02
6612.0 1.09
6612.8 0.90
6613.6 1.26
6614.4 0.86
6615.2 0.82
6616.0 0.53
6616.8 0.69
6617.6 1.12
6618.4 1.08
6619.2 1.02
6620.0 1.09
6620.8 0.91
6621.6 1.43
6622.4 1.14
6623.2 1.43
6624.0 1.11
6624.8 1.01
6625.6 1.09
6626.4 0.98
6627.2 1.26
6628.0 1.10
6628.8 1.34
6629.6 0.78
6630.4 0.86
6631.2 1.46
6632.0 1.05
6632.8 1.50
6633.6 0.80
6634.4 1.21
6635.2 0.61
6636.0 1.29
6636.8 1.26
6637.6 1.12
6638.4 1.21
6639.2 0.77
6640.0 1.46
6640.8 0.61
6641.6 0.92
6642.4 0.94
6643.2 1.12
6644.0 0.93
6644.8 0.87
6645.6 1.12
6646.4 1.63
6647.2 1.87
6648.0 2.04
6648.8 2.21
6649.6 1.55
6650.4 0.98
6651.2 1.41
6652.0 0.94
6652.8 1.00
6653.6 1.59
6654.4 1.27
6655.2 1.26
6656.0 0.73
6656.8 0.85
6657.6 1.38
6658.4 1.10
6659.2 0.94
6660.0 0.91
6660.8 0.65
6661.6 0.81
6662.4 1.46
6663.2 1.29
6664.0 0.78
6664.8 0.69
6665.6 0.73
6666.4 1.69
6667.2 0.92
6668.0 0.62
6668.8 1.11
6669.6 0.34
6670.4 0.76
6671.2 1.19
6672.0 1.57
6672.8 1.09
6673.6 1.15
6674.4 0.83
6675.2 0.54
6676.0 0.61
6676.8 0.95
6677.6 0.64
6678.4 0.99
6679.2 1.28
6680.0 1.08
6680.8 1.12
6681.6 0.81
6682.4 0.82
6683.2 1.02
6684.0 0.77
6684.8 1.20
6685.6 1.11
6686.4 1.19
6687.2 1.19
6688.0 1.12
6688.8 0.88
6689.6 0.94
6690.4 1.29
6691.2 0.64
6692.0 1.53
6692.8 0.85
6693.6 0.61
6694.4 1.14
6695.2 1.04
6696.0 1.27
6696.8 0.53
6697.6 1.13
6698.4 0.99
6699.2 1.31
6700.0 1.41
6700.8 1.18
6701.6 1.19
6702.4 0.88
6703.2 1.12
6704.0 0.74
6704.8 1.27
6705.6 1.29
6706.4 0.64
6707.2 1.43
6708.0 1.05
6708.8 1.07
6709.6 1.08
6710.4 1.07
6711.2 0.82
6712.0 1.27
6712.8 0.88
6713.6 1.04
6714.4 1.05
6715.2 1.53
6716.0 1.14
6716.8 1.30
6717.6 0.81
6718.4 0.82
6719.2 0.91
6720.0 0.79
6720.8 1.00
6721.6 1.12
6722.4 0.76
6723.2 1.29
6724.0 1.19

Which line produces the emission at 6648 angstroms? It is [O III] 5007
